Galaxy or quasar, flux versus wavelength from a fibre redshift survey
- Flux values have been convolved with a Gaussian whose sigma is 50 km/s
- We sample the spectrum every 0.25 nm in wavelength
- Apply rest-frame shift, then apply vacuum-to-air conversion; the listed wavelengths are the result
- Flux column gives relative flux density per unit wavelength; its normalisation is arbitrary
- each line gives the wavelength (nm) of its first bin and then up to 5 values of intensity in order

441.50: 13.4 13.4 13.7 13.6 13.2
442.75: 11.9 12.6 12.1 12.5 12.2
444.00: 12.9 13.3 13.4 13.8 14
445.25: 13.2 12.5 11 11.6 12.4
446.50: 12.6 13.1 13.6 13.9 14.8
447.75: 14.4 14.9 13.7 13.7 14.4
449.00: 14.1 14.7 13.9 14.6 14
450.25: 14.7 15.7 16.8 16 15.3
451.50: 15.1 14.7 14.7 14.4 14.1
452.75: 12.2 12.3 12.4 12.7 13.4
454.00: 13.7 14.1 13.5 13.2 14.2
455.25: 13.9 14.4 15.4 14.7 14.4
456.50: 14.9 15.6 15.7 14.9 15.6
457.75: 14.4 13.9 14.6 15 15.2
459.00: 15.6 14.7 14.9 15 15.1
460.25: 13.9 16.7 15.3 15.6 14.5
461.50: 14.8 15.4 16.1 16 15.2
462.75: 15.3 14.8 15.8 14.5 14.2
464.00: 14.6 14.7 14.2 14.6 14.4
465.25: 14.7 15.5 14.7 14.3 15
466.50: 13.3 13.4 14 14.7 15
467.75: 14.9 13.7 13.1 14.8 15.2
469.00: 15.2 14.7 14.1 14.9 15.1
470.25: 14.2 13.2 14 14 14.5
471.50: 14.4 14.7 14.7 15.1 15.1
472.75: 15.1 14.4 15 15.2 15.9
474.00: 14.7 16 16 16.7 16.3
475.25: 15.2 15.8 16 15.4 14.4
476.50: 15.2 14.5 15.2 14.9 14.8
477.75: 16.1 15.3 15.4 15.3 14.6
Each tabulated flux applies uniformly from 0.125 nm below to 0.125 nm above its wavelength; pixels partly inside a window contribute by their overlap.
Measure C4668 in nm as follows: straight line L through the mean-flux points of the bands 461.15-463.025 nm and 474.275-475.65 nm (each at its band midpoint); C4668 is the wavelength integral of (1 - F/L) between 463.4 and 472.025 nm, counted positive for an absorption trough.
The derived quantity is 0.65 nm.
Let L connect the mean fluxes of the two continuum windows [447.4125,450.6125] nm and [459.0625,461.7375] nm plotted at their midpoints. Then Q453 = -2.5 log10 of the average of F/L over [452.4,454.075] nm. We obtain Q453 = 0.14 mag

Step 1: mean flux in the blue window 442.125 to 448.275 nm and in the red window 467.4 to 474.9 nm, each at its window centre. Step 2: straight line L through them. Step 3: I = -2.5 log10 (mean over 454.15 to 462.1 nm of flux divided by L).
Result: -0.07 mag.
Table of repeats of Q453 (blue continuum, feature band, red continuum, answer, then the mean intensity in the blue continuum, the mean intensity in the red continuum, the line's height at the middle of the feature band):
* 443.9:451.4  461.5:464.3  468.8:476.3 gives -0.041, 13.9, 15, 14.6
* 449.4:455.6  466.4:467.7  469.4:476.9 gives 0.046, 14.2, 15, 14.7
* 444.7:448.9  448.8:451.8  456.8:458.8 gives -0.081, 13.4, 14.9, 13.9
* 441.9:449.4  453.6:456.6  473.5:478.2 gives -0.014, 13.3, 15.5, 13.9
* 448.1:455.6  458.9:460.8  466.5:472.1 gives -0.066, 14.2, 14.4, 14.2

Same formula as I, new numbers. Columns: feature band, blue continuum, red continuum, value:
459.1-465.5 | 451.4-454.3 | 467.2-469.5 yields -0.061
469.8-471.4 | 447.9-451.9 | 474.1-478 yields 0.083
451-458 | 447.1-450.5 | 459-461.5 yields 0.035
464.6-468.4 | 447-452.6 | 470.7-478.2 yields 0.048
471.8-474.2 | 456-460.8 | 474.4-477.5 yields 0.023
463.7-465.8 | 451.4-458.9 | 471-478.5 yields 0.007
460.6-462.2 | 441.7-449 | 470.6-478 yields -0.078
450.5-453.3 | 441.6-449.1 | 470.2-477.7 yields -0.066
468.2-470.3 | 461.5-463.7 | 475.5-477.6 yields 0.040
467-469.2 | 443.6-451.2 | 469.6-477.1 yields 0.017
